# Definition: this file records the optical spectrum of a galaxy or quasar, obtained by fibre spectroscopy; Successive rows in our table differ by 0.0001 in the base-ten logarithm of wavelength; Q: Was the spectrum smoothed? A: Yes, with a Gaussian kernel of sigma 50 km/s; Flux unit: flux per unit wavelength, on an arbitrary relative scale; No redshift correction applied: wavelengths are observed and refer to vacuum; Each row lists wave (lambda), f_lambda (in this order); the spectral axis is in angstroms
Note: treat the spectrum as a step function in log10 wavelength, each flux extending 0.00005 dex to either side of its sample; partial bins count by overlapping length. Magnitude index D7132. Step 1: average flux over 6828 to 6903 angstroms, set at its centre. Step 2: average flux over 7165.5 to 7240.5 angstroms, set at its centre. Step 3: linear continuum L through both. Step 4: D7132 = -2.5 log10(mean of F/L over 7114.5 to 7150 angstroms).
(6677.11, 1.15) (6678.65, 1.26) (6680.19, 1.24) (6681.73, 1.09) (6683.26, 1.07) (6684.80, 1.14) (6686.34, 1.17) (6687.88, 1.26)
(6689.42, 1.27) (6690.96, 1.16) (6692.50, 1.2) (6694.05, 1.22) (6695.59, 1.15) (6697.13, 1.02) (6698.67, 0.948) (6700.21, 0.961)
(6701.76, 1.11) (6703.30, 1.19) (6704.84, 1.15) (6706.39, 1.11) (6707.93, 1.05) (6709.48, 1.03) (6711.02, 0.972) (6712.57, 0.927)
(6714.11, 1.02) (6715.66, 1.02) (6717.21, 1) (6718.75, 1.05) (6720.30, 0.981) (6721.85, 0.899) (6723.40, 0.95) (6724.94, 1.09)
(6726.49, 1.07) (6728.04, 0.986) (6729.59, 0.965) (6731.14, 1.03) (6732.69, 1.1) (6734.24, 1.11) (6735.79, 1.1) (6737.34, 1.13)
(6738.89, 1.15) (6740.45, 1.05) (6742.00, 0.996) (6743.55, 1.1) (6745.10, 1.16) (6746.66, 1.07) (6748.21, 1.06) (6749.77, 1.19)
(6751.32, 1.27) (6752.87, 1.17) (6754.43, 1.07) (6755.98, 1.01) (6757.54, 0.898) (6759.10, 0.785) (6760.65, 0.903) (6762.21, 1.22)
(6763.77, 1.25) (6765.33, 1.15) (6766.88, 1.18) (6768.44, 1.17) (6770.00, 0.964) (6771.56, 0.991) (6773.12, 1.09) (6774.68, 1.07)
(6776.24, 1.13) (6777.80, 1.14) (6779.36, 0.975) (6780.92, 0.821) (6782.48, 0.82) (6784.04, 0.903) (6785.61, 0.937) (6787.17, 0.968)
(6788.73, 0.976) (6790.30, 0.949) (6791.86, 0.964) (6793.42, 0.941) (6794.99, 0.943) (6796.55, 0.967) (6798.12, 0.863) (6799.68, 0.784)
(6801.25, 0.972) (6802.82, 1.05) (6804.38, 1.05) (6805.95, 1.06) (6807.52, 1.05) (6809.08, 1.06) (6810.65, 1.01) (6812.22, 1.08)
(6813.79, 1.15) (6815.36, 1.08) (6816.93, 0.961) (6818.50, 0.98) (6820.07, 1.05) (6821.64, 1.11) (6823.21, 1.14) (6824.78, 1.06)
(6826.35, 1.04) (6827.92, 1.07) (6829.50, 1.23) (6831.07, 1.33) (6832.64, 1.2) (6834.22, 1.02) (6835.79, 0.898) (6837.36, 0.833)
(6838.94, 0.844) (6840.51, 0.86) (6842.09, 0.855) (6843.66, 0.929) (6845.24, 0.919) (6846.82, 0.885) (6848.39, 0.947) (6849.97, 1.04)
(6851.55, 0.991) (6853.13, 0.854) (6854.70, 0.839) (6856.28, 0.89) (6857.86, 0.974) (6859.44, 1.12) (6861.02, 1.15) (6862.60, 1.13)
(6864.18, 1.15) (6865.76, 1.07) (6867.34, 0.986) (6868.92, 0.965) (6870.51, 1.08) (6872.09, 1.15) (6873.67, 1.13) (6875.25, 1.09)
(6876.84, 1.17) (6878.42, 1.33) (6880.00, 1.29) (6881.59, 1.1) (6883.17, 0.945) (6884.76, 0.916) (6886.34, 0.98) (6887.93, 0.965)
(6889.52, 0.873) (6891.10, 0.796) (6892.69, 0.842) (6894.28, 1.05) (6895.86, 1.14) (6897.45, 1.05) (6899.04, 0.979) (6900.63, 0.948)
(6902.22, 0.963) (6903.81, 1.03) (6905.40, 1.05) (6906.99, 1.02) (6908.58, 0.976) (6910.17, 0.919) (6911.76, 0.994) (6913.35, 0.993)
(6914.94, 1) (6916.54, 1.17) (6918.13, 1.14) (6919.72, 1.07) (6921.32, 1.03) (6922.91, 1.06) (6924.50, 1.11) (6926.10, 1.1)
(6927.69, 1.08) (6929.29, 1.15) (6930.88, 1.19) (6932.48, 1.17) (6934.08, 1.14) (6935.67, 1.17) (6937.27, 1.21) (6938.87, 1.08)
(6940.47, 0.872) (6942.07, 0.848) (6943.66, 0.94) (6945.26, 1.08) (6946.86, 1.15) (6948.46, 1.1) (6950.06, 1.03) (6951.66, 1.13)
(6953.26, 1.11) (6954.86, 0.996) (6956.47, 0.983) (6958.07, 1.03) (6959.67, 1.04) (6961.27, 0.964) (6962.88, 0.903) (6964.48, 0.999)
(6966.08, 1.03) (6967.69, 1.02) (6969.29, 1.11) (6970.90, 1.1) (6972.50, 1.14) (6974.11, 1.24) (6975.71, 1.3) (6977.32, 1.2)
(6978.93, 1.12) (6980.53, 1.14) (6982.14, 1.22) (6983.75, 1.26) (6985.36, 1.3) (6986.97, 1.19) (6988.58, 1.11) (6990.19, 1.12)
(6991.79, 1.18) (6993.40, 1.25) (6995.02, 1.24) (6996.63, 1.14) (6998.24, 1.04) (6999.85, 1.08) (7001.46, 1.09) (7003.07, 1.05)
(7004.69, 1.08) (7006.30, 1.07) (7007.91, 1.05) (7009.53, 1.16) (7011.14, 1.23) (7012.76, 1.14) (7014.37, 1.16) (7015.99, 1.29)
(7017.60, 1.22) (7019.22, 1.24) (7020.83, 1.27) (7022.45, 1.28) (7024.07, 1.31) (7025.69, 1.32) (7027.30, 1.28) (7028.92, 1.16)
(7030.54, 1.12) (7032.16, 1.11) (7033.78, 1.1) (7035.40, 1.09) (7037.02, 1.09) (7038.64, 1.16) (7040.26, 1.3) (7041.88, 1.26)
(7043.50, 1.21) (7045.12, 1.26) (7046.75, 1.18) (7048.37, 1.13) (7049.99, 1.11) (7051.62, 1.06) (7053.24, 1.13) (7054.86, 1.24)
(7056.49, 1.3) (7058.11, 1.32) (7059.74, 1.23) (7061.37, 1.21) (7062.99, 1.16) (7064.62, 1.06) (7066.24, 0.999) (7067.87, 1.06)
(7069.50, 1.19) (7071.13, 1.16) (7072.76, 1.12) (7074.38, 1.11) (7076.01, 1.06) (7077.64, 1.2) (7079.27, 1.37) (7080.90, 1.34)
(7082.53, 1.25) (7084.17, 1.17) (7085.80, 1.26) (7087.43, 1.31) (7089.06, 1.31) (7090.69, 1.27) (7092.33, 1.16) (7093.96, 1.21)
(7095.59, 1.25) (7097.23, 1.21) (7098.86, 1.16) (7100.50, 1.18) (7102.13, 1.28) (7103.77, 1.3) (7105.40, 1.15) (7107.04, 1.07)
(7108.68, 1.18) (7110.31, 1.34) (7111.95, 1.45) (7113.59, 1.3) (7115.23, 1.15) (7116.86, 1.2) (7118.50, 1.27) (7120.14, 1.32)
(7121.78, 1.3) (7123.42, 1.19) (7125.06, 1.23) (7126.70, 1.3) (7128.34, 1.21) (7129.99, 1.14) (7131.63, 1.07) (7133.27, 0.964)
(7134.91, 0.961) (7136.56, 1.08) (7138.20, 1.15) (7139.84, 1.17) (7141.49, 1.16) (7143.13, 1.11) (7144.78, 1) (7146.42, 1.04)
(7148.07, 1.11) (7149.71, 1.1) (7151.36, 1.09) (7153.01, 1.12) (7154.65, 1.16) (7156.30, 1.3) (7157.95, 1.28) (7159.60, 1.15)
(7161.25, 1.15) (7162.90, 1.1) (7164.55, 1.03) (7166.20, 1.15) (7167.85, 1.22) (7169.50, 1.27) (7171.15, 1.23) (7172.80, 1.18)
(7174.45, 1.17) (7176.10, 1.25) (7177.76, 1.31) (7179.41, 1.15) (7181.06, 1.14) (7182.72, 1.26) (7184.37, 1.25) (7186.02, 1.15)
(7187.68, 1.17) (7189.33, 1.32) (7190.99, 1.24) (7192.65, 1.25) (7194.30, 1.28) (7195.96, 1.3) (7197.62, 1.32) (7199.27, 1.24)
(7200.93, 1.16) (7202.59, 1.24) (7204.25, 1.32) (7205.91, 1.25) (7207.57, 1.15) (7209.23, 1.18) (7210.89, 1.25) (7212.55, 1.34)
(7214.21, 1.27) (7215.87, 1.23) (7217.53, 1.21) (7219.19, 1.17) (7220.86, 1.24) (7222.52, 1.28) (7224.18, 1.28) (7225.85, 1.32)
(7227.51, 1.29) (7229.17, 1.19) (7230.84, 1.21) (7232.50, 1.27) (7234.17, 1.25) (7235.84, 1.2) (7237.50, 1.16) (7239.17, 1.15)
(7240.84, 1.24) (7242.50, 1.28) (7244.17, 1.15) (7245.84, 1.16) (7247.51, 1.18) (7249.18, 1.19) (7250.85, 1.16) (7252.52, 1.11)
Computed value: 0.04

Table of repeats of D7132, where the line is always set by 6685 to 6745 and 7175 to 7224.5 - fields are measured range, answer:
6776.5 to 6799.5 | 0.167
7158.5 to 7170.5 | 0.064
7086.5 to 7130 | -0.029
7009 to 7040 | -0.018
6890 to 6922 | 0.133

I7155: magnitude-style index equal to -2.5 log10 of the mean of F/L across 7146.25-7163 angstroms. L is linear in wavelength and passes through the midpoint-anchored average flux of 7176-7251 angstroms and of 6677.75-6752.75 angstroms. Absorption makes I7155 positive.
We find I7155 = 0.06 mag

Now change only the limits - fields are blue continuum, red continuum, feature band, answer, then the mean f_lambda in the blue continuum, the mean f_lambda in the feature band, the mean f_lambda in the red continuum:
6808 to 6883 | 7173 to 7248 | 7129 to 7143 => 0.10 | 1.04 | 1.09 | 1.23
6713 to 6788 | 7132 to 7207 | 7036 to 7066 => -0.04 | 1.04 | 1.19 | 1.18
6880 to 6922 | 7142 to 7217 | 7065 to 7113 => -0.07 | 1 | 1.21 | 1.2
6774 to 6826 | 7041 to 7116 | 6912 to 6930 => 0.01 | 1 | 1.08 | 1.21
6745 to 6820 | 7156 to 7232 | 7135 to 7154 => 0.10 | 1.02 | 1.1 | 1.23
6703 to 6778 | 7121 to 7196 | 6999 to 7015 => 0.02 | 1.06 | 1.11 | 1.17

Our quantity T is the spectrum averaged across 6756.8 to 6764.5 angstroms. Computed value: 1.01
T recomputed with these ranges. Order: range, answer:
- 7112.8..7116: 1.22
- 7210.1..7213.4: 1.3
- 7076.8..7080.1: 1.28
